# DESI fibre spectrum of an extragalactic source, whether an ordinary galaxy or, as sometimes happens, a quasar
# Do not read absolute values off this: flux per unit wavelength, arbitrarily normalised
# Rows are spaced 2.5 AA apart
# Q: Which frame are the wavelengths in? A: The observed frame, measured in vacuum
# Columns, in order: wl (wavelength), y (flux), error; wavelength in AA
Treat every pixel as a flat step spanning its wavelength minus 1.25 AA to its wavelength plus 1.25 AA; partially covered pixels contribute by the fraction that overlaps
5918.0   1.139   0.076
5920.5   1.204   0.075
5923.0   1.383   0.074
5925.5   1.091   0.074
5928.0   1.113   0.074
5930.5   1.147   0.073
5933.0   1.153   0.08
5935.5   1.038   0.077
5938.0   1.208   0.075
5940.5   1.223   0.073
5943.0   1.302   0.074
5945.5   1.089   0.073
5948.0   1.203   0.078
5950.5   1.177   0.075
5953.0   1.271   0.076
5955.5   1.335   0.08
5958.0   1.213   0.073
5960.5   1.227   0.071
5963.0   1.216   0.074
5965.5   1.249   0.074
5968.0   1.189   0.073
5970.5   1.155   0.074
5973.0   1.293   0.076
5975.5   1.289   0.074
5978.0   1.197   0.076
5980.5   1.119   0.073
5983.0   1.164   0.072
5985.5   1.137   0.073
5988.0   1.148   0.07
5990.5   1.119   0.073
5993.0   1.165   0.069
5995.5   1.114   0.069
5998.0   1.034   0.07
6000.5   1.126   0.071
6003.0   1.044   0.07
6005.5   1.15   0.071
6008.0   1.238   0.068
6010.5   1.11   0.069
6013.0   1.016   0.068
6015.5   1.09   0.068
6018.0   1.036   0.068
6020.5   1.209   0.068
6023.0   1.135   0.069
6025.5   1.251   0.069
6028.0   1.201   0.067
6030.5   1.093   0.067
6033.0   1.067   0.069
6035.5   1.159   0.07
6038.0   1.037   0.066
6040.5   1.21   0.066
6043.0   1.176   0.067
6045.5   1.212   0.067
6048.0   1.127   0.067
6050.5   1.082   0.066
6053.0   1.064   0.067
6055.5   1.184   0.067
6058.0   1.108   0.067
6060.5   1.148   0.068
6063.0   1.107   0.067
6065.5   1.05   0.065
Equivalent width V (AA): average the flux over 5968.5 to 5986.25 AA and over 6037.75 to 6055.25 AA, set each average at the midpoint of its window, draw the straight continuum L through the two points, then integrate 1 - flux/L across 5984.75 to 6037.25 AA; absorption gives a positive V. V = 1.9 AA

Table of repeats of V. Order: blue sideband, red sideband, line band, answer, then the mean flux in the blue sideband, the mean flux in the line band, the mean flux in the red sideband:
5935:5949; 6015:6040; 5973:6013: 0.3 AA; 1.18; 1.14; 1.13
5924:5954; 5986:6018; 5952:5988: -2.4 AA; 1.17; 1.22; 1.11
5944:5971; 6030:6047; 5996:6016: 1.1 AA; 1.21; 1.1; 1.14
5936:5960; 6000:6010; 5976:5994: 0.2 AA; 1.22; 1.16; 1.14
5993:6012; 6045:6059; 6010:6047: -0.4 AA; 1.12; 1.13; 1.13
